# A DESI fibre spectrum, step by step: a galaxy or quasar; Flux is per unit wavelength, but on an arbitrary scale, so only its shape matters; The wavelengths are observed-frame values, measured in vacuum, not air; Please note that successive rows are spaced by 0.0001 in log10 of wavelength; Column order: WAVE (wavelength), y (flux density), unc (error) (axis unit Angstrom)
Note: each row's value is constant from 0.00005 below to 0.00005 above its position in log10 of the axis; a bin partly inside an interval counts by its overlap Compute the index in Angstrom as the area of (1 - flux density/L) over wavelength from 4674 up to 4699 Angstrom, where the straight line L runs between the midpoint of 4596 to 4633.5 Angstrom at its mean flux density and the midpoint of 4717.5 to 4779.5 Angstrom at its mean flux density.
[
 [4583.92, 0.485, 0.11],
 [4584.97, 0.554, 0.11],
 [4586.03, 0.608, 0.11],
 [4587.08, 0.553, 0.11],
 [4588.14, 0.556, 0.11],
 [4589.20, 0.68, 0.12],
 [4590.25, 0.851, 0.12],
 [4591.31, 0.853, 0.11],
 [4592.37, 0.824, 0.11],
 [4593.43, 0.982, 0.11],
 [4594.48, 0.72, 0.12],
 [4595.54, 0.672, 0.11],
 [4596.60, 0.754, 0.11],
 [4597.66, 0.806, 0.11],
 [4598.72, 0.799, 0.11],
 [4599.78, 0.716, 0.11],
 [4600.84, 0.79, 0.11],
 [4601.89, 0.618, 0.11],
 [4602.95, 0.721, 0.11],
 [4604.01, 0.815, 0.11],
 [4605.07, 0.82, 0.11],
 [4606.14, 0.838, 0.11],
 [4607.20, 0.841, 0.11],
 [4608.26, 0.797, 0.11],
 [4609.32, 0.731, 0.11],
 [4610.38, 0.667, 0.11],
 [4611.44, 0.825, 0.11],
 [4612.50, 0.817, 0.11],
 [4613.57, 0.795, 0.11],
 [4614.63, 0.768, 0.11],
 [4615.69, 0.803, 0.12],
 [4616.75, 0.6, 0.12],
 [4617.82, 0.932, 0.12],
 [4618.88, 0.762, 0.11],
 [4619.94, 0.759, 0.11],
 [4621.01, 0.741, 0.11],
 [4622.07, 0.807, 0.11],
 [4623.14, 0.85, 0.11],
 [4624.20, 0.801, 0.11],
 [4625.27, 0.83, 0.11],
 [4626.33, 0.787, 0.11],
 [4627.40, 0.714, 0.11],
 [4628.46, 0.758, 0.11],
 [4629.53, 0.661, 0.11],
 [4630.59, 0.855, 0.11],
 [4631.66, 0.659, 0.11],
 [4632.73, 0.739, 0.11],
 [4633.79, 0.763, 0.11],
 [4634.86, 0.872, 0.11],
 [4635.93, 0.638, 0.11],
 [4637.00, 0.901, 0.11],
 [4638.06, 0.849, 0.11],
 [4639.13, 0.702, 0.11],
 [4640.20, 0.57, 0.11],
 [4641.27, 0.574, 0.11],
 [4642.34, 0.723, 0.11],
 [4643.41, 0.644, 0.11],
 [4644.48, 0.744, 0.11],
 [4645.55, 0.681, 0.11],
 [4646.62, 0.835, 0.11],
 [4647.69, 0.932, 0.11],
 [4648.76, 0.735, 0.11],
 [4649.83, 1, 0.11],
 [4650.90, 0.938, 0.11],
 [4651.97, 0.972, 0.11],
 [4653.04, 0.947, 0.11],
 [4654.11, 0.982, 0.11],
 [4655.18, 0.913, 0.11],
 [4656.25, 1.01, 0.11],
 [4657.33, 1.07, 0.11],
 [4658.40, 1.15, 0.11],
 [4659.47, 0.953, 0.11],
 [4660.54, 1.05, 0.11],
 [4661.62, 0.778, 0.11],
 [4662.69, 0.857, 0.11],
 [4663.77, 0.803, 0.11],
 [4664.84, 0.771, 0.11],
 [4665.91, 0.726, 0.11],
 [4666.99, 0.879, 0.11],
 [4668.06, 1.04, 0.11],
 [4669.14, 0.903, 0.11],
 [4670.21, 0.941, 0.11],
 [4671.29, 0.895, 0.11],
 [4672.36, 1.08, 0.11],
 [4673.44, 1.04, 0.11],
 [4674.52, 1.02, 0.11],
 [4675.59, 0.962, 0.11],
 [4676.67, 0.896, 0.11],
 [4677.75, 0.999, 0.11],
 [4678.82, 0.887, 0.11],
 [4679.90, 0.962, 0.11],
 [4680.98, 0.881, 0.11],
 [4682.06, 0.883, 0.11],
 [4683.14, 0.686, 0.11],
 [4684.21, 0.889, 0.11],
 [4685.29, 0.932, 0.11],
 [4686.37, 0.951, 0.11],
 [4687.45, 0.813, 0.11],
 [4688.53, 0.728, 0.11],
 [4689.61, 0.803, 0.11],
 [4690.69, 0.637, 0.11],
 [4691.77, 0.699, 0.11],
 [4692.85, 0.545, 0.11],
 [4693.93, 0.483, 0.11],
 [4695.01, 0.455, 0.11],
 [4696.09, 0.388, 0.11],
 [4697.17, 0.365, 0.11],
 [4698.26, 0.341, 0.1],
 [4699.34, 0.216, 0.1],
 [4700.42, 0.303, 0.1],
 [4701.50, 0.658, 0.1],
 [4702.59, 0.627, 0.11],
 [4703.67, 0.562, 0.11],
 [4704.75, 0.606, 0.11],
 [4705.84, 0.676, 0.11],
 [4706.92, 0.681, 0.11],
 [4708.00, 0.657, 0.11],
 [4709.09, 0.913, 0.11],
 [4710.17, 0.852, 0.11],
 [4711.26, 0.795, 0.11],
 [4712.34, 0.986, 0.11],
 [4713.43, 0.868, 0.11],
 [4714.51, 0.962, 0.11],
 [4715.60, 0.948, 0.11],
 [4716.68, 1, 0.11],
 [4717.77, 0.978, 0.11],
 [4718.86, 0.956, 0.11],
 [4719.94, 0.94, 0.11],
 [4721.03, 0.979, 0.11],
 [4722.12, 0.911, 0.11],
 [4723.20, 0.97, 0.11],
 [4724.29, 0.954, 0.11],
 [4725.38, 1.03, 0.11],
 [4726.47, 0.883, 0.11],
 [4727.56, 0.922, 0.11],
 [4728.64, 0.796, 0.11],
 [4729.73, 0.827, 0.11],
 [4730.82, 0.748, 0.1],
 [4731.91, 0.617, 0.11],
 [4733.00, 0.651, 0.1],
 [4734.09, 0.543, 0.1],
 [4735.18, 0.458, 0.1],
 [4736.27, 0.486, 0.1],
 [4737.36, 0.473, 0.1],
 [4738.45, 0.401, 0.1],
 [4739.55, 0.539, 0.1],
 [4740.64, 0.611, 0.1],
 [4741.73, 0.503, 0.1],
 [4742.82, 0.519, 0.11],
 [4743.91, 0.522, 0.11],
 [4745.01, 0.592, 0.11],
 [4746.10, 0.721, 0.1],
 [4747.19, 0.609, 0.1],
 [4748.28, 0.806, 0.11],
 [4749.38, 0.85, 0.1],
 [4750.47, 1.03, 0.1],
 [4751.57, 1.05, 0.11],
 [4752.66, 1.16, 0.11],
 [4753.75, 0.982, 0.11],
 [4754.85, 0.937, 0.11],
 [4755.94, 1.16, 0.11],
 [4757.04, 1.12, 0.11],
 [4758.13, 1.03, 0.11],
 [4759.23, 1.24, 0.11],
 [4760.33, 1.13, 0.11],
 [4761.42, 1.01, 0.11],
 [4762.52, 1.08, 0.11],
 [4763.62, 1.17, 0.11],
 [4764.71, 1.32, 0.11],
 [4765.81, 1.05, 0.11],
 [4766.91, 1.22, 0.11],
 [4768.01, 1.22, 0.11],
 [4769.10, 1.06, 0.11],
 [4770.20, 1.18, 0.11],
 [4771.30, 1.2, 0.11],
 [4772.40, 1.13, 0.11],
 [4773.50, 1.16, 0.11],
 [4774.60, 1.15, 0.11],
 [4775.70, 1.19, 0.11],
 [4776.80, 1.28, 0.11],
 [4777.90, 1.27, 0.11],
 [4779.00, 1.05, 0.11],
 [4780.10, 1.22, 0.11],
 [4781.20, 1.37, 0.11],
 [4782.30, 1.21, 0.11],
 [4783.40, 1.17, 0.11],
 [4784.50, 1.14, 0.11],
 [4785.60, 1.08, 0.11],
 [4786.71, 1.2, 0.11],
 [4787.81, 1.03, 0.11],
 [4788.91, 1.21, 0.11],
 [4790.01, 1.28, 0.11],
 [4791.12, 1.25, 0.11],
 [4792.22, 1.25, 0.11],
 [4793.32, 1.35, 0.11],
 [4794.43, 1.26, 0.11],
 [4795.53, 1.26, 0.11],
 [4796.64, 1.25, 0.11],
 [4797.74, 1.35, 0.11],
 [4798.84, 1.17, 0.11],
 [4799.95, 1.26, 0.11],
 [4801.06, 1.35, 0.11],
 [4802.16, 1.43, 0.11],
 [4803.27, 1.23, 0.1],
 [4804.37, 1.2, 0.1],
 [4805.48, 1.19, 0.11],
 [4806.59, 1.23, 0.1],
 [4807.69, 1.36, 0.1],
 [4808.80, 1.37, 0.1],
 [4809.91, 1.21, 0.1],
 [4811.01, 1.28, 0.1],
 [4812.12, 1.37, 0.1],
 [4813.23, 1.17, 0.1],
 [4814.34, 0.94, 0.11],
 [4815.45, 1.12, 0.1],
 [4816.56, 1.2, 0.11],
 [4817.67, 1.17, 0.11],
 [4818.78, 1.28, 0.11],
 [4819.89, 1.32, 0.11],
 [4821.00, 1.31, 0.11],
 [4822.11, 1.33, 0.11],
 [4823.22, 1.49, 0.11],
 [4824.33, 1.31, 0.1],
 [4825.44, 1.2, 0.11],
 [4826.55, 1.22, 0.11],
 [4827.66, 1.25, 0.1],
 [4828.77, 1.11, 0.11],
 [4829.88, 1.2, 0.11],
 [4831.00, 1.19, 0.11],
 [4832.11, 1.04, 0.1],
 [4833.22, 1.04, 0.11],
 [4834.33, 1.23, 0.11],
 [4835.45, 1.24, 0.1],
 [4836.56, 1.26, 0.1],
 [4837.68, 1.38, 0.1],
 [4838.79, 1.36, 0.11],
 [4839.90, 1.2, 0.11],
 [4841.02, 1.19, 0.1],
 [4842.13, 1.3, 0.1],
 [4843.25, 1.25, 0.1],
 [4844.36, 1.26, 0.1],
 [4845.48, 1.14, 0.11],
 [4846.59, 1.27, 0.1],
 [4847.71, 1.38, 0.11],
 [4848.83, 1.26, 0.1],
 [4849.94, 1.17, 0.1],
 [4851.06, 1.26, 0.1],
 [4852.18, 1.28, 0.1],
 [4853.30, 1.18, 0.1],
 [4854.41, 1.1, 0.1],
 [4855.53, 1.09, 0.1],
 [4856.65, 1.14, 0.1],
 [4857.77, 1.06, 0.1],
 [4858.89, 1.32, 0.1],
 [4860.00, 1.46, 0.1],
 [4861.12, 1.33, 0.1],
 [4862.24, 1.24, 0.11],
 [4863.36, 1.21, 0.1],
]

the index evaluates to 3.09 Angstrom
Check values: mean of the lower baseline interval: 0.771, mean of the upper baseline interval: 0.919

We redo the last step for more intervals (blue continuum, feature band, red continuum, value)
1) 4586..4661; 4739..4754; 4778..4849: 4.69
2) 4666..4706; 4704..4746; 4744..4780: 6.73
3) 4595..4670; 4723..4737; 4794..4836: 3.86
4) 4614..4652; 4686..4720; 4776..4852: 9.27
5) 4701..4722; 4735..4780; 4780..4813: 4.99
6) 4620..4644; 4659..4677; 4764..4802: -1.24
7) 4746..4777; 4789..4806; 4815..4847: -1.60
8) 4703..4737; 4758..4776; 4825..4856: -3.42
